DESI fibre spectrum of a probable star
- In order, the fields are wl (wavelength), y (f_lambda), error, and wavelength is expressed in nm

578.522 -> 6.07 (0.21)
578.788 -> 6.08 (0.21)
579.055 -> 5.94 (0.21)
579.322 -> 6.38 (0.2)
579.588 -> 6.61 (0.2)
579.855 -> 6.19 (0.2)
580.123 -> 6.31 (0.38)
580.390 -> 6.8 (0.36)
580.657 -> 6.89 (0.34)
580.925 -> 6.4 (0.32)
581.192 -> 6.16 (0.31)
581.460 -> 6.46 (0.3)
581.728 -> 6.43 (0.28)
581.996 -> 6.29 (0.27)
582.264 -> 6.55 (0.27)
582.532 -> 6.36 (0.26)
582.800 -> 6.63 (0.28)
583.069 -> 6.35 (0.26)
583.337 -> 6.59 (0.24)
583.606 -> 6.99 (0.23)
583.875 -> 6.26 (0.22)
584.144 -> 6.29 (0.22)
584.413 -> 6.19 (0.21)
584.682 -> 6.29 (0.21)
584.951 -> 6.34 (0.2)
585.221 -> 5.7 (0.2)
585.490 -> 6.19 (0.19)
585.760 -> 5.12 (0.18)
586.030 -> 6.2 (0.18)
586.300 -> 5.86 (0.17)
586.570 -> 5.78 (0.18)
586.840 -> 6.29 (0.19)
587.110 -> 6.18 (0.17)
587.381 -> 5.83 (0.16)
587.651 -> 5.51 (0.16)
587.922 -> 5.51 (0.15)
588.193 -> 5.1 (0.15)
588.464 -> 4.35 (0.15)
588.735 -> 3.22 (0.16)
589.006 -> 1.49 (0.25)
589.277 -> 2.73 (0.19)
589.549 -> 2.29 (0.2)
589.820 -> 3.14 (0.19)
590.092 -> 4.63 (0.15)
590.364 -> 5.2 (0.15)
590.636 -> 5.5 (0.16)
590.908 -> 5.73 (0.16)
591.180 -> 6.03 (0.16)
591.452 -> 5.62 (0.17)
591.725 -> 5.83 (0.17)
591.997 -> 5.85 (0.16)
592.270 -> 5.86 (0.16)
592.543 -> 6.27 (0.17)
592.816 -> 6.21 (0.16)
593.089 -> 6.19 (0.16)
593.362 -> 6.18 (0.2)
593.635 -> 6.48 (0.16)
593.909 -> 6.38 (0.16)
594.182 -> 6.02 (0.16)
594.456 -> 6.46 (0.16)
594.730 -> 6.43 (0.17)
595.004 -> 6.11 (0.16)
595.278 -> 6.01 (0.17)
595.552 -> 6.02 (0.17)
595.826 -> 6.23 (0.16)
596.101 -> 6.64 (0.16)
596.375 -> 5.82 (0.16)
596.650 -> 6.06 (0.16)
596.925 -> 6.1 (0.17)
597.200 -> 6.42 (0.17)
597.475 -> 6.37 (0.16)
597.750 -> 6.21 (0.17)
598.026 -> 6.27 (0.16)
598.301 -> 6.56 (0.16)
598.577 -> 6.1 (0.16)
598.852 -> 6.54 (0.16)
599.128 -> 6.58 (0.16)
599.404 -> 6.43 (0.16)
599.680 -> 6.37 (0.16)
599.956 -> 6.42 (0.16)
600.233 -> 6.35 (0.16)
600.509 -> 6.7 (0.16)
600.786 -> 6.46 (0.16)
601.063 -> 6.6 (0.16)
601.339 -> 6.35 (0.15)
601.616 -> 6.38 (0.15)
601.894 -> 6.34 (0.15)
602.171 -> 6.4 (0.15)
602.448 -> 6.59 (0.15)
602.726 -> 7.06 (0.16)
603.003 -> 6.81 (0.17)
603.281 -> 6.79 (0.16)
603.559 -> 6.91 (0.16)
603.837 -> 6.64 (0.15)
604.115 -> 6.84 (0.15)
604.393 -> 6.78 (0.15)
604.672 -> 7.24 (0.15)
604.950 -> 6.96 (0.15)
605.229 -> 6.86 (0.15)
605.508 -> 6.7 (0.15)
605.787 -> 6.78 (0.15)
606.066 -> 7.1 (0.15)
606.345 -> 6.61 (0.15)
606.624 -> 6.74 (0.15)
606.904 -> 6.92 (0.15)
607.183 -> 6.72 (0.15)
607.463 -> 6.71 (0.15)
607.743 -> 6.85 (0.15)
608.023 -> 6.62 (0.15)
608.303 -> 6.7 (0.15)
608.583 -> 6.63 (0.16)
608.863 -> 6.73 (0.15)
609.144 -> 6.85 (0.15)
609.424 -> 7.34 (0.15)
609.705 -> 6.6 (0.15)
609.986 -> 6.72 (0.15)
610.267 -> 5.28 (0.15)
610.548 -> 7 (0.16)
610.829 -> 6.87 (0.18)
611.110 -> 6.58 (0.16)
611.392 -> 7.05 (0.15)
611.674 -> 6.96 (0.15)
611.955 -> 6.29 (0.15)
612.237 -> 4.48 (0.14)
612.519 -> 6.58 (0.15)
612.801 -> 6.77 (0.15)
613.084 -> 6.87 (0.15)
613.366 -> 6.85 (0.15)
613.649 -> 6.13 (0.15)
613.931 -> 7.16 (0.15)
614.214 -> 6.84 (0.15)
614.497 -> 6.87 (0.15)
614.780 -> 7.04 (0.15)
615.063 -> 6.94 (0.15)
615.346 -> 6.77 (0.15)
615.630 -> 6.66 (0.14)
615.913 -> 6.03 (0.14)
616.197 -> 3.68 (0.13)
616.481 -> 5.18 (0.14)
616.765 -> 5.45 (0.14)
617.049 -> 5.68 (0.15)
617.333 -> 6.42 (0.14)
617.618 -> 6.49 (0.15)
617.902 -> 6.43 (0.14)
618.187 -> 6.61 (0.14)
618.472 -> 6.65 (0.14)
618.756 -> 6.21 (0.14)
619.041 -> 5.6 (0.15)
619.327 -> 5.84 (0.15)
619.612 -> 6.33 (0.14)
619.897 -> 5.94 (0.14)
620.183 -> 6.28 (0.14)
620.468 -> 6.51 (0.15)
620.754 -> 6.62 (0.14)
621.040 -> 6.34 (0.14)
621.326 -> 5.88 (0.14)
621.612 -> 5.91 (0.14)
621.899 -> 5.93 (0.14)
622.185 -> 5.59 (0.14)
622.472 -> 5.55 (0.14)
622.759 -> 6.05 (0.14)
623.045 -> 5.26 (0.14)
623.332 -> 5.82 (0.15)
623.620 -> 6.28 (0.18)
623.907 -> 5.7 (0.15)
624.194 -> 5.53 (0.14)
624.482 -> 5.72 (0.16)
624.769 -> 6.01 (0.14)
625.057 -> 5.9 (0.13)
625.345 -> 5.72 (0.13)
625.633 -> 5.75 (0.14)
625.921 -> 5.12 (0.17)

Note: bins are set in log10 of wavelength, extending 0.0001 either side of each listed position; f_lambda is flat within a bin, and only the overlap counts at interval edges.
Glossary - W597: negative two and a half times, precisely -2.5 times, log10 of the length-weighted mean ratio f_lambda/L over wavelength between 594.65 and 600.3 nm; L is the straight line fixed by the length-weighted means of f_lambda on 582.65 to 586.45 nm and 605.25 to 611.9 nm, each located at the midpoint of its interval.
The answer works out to 0.04 mag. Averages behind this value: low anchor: 6.21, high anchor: 6.74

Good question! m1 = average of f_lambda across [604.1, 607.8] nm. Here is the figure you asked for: 6.84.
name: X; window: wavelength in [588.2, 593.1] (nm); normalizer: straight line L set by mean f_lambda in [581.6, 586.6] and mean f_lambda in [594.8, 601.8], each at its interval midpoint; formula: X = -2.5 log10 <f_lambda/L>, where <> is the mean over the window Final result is 0.30 mag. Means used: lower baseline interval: 6.24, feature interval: 4.76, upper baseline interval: 6.33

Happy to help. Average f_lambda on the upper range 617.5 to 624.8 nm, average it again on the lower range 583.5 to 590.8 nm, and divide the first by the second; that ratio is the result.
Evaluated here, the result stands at 1.2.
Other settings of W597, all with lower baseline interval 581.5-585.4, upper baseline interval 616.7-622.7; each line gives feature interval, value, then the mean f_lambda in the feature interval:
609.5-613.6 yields -0.055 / 6.5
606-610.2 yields -0.094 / 6.76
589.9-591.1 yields 0.213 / 5.2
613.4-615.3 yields -0.113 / 6.83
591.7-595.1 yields 0.020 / 6.19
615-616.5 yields 0.048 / 5.88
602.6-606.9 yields -0.105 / 6.86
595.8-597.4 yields 0.012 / 6.22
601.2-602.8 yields -0.044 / 6.5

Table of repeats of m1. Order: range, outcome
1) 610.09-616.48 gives 6.41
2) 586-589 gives 5.24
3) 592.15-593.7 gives 6.19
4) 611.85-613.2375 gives 6.2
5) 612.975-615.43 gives 6.83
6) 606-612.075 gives 6.72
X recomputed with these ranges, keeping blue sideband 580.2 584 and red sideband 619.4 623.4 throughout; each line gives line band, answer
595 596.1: 0.03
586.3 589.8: 0.38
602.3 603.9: -0.09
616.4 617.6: 0.05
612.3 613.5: -0.09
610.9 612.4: -0.03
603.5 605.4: -0.11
